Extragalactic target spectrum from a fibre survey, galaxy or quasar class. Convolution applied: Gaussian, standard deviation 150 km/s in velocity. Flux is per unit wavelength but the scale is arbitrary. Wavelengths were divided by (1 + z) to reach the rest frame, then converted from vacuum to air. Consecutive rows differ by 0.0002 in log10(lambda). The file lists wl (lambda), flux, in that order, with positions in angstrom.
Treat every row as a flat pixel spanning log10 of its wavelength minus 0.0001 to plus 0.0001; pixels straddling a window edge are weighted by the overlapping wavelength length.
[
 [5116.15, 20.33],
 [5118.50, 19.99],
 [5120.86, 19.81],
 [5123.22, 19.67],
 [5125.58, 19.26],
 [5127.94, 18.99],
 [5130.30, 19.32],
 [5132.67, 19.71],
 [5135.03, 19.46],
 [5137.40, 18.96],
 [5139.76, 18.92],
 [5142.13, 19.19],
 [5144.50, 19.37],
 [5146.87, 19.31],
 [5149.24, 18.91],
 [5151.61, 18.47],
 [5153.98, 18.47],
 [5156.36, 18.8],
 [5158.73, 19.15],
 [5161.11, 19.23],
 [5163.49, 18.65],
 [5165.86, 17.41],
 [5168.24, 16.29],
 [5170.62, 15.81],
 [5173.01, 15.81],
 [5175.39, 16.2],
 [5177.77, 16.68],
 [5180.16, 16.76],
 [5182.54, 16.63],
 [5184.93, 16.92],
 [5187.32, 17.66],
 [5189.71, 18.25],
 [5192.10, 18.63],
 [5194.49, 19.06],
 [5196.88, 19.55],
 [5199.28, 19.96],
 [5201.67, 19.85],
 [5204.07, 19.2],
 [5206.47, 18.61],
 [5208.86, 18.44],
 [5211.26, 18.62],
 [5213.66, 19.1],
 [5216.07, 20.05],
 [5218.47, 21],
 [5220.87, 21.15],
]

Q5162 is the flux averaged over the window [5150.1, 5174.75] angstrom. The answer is 17.8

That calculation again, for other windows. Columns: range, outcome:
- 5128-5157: 19.1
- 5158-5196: 17.4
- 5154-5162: 19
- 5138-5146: 19.2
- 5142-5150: 19.2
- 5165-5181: 16.4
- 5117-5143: 19.4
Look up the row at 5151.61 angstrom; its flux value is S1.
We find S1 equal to 18.47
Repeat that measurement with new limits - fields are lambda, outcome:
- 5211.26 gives 18.62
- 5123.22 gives 19.67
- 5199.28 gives 19.96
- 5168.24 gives 16.29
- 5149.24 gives 18.91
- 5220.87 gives 21.15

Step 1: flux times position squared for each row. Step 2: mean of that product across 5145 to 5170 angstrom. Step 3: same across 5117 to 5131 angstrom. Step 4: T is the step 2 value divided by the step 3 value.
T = 0.96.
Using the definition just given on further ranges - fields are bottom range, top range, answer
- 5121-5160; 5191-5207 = 1.03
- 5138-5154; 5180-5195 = 0.95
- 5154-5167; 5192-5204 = 1.06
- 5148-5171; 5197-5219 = 1.08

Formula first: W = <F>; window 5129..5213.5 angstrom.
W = 18.4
